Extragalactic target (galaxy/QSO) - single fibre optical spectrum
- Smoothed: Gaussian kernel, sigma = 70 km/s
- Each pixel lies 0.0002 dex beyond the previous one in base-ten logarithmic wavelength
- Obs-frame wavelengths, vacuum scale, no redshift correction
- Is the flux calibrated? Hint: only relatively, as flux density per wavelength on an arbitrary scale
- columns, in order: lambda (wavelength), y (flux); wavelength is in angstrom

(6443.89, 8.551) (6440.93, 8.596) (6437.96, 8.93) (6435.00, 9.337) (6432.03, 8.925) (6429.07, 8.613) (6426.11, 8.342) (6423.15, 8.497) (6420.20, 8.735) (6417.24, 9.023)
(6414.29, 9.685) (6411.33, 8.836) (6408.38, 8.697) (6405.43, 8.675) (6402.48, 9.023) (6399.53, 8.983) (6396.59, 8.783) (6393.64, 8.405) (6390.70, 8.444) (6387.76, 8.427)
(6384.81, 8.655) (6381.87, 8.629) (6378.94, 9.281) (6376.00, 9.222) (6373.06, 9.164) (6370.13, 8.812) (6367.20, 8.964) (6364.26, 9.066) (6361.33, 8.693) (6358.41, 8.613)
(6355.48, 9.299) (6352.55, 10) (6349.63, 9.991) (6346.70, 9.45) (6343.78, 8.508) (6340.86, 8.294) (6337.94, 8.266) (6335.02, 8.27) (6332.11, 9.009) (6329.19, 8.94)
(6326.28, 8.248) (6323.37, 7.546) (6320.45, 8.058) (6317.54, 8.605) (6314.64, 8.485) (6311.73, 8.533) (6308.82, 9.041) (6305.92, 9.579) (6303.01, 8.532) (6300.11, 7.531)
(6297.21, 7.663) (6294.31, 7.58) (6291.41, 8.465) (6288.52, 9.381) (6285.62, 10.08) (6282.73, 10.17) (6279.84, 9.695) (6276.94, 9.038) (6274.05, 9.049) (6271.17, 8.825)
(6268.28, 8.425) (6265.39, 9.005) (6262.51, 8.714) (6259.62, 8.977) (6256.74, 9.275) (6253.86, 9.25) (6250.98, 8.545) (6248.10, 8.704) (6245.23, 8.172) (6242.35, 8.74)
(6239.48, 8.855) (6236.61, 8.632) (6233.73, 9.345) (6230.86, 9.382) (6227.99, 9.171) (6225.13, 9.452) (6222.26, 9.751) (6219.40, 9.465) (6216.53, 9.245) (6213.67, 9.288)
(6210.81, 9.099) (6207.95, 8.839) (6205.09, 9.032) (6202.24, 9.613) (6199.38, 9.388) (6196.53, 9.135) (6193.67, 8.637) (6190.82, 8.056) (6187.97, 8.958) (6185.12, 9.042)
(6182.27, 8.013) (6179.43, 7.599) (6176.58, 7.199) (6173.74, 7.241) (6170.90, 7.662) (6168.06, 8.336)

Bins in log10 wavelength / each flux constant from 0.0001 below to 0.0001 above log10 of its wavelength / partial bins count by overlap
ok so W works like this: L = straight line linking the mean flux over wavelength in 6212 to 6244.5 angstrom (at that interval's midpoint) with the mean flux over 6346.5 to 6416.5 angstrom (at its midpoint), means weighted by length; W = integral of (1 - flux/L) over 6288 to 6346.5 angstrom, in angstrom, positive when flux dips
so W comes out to 4.1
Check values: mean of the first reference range 9.19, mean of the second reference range 8.98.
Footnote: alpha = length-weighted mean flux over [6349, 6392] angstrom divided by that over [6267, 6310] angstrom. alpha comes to 1.01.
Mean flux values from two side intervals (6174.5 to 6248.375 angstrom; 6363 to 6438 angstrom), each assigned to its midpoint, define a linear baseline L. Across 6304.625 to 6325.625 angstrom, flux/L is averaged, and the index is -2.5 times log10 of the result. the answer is 0.04 mag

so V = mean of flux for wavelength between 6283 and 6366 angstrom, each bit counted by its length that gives 8.73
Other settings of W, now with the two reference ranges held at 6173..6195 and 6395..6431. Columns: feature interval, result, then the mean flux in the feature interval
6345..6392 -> -1.9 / 9.04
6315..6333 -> 0.3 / 8.39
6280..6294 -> -1.6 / 9.39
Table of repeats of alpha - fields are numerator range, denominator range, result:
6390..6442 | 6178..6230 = 0.98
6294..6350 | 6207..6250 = 0.94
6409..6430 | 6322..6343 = 1.05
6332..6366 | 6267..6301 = 1.01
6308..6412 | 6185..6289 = 0.97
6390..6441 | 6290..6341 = 1.05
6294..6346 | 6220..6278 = 0.94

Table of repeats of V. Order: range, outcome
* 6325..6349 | 8.67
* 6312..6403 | 8.77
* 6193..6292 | 9.12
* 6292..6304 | 7.85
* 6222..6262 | 8.99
